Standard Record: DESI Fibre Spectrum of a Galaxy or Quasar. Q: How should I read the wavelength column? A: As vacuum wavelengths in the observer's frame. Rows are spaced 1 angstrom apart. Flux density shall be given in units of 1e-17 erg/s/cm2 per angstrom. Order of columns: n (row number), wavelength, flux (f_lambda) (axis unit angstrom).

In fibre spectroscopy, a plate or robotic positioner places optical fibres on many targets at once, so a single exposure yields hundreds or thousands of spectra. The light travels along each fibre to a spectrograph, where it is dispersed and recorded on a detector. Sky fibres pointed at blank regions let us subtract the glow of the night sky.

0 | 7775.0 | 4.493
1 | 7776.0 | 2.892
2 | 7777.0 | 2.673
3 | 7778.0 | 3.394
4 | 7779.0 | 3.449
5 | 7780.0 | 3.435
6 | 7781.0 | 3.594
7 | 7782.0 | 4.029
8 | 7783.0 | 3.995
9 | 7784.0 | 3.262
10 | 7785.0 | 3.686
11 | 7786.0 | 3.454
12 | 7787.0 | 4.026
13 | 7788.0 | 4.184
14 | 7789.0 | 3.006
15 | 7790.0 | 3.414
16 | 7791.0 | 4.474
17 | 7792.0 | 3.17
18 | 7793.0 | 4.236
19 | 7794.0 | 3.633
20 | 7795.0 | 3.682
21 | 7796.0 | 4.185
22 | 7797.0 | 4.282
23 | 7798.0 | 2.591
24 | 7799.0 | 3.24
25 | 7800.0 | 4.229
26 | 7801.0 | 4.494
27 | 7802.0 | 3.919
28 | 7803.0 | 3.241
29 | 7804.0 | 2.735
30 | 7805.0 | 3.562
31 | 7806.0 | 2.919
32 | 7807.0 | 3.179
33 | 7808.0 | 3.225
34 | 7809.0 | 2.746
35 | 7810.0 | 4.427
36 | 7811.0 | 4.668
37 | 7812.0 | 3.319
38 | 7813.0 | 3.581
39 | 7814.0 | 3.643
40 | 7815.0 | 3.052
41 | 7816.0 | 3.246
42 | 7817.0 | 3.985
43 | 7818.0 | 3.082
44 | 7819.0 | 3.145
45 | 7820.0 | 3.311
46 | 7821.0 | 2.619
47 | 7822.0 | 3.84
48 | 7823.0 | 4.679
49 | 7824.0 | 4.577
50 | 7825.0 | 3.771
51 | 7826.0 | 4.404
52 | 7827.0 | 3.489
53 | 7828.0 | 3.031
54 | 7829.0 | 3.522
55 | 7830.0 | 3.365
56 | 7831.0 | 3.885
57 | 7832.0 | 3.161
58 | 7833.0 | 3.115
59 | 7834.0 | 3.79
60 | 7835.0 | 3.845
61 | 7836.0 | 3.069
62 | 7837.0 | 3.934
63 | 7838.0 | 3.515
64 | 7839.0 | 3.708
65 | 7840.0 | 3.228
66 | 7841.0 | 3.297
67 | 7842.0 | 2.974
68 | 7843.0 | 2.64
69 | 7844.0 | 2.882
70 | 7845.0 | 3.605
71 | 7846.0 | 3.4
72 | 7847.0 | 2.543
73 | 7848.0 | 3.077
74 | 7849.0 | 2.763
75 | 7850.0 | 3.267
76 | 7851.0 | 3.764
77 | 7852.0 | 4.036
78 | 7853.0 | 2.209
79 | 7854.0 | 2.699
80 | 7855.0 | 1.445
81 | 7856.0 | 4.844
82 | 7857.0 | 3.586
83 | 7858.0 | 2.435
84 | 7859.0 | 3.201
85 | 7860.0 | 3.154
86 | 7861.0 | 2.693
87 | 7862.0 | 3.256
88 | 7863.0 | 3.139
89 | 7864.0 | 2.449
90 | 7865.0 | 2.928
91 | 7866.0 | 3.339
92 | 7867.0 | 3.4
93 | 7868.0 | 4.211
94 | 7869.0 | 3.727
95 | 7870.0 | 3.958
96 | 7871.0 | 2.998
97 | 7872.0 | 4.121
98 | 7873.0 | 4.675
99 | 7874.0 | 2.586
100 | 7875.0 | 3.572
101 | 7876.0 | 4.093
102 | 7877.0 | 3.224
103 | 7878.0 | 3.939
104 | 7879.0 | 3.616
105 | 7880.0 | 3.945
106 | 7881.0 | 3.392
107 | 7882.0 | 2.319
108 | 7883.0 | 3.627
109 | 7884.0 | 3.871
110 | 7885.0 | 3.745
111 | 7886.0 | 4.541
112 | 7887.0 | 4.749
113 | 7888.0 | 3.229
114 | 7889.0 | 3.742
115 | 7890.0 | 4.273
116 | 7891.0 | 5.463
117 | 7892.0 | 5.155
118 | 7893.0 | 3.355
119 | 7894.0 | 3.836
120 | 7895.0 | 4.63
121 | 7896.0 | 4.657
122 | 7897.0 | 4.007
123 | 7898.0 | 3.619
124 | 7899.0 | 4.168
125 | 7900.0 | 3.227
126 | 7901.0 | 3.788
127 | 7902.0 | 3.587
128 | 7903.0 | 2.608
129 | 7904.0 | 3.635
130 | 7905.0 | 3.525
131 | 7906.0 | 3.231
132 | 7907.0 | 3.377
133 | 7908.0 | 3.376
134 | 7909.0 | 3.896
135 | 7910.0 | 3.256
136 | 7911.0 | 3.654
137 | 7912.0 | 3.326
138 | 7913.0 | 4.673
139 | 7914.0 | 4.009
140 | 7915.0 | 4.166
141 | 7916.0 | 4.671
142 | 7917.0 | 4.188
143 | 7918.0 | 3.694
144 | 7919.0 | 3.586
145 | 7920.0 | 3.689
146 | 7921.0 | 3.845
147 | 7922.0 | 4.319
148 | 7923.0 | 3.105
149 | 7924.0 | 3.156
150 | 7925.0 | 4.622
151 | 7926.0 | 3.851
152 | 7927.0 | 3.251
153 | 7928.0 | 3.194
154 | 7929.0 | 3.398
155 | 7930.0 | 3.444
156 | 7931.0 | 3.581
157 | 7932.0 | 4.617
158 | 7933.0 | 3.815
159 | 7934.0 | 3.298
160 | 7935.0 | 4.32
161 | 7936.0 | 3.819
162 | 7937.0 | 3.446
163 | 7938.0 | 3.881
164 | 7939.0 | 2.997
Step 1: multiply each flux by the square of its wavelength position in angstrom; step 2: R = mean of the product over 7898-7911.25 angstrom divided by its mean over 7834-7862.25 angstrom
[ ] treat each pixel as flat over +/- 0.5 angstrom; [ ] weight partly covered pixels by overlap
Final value 1.1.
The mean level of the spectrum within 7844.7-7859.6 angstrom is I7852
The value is 3.12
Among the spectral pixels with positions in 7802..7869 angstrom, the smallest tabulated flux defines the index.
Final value 1.445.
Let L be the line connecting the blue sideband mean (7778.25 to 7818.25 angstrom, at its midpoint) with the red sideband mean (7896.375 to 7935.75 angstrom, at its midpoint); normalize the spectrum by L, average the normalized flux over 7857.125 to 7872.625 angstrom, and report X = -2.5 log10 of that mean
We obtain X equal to 0.120 mag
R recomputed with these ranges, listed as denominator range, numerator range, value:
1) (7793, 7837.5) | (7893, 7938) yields 1.07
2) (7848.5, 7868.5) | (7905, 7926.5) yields 1.22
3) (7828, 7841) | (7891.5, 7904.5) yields 1.13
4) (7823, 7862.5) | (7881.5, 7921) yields 1.17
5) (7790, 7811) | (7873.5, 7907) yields 1.07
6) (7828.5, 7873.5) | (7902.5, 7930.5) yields 1.13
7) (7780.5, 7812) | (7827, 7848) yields 0.92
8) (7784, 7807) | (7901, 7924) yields 1.05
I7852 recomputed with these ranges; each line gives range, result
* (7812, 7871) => 3.35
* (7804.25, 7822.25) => 3.4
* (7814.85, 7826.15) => 3.64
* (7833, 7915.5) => 3.54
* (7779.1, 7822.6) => 3.58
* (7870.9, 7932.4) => 3.79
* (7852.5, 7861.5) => 2.92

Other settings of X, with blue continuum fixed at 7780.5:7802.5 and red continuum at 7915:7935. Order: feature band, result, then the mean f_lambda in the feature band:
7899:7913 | 0.085 mag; 3.49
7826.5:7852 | 0.135 mag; 3.33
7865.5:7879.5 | 0.028 mag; 3.68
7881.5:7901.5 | -0.063 mag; 4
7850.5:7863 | 0.209 mag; 3.11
